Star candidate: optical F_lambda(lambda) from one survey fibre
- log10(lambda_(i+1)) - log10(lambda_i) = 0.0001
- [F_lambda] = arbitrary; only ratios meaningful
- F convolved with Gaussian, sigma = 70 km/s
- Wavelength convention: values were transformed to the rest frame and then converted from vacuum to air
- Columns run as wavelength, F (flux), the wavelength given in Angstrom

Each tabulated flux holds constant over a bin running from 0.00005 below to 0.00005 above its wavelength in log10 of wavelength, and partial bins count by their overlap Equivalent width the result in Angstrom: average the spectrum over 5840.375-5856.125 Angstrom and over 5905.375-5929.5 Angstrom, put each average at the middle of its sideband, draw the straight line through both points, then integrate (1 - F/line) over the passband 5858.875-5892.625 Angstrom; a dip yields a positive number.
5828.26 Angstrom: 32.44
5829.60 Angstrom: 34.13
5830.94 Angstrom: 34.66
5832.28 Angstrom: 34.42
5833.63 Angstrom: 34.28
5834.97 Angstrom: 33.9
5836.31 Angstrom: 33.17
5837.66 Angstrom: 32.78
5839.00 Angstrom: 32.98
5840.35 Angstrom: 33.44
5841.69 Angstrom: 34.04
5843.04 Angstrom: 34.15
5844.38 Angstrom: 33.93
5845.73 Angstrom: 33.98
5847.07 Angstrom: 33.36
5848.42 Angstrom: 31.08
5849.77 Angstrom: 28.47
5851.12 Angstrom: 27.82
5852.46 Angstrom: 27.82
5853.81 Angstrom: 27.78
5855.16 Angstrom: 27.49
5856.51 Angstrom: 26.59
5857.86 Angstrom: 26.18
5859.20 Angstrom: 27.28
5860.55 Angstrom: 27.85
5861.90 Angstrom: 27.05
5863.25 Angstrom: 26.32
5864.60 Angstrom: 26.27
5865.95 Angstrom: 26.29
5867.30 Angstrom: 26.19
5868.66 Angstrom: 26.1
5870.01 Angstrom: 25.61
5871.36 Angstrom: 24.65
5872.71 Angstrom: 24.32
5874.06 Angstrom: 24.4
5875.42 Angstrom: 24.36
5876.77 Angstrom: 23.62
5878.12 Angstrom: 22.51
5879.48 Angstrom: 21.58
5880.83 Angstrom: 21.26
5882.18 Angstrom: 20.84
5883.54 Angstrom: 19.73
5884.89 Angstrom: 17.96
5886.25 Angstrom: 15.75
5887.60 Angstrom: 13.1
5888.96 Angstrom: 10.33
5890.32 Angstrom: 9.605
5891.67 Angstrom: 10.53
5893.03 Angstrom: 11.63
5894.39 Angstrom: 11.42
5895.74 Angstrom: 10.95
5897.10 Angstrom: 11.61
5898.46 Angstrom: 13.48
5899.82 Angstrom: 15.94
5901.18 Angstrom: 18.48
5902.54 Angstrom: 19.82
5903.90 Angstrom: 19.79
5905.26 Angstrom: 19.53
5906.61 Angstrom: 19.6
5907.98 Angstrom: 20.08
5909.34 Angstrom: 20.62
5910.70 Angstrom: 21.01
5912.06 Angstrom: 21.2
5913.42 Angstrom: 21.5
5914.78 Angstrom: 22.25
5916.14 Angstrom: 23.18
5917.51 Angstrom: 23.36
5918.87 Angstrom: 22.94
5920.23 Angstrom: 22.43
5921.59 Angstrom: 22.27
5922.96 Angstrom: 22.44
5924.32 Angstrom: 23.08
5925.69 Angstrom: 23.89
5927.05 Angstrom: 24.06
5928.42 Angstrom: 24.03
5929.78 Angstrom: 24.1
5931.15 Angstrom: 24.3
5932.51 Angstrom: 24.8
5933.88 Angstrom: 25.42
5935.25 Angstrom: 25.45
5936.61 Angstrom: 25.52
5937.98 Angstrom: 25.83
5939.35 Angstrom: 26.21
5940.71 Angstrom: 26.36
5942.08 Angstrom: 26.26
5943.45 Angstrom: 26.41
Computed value 7.4 Angstrom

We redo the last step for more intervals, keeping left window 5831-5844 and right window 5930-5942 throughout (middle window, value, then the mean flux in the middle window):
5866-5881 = 3.2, 24.2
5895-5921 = 7.8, 19.4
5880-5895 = 7.5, 14.8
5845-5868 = 2.9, 28.1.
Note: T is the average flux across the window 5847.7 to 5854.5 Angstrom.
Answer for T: 28.6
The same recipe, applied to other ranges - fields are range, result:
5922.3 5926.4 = 23.2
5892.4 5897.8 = 11.4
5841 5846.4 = 34.1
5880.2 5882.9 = 21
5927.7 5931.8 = 24.1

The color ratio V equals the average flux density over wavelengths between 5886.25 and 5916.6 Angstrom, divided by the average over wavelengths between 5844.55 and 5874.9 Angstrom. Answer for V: 0.6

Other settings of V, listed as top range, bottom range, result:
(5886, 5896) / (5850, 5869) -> 0.43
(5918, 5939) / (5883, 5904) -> 1.70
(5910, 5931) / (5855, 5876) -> 0.88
